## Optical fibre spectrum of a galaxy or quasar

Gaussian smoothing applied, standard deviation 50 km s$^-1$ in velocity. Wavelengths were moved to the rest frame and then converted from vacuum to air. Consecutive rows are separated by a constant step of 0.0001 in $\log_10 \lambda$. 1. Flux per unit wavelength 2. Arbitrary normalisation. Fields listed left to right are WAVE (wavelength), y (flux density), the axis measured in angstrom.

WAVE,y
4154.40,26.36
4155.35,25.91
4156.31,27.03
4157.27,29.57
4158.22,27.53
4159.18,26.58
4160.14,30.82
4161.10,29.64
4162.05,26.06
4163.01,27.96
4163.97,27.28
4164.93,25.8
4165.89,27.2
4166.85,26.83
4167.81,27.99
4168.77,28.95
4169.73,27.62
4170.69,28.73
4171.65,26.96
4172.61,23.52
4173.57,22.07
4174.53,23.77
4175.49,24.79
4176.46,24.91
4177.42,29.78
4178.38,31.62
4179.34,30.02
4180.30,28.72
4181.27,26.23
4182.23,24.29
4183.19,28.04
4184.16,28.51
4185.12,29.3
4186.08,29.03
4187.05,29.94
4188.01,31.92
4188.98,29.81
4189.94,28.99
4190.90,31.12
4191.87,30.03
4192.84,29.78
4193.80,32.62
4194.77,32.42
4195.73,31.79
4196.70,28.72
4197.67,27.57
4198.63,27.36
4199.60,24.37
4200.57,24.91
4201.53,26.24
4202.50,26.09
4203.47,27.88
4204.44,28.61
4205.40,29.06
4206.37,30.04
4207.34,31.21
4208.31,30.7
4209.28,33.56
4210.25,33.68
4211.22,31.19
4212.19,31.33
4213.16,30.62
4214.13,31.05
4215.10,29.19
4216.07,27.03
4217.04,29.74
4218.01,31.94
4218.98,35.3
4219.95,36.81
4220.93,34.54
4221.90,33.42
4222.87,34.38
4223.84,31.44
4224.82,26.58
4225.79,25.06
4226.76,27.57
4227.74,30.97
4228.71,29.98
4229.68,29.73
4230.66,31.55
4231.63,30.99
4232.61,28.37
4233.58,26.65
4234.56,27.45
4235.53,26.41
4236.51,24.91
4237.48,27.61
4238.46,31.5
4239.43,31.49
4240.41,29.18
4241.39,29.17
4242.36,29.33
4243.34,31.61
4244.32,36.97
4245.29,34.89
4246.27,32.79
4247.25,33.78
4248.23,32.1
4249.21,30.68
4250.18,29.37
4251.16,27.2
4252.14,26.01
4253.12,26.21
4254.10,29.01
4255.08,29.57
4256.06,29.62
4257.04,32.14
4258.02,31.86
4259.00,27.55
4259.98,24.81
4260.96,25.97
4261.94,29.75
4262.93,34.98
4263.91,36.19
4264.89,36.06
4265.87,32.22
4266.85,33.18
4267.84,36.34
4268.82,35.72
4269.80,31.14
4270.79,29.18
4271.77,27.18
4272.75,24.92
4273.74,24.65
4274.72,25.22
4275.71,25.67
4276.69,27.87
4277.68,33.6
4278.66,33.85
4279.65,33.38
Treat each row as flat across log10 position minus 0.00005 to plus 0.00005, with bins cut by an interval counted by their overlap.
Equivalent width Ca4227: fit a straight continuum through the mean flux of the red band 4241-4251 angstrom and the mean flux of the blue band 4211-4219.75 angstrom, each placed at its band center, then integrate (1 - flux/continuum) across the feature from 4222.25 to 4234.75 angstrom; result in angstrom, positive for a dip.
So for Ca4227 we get 0.8 angstrom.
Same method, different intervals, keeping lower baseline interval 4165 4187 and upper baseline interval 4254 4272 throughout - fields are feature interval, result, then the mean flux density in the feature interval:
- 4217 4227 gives -0.8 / 31.7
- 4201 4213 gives -0.5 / 30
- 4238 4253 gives -0.2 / 31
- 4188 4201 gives -0.6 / 29.3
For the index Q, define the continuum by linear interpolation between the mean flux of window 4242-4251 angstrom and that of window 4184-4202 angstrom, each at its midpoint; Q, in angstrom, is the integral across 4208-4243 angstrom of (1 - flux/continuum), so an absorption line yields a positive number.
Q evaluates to 0.8 angstrom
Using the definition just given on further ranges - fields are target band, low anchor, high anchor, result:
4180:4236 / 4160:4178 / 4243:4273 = -2.1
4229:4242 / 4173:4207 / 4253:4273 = 0.4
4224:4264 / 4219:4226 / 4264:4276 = 2.2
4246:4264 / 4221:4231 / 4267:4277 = -0.2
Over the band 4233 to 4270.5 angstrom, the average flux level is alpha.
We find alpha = 30.6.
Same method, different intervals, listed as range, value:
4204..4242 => 30.3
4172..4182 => 26.5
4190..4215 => 29.7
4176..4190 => 28.7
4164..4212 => 28.5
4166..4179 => 26.8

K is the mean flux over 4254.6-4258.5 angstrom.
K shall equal 30.8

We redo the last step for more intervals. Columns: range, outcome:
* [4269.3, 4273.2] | 28.2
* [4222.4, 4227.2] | 29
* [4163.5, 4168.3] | 27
